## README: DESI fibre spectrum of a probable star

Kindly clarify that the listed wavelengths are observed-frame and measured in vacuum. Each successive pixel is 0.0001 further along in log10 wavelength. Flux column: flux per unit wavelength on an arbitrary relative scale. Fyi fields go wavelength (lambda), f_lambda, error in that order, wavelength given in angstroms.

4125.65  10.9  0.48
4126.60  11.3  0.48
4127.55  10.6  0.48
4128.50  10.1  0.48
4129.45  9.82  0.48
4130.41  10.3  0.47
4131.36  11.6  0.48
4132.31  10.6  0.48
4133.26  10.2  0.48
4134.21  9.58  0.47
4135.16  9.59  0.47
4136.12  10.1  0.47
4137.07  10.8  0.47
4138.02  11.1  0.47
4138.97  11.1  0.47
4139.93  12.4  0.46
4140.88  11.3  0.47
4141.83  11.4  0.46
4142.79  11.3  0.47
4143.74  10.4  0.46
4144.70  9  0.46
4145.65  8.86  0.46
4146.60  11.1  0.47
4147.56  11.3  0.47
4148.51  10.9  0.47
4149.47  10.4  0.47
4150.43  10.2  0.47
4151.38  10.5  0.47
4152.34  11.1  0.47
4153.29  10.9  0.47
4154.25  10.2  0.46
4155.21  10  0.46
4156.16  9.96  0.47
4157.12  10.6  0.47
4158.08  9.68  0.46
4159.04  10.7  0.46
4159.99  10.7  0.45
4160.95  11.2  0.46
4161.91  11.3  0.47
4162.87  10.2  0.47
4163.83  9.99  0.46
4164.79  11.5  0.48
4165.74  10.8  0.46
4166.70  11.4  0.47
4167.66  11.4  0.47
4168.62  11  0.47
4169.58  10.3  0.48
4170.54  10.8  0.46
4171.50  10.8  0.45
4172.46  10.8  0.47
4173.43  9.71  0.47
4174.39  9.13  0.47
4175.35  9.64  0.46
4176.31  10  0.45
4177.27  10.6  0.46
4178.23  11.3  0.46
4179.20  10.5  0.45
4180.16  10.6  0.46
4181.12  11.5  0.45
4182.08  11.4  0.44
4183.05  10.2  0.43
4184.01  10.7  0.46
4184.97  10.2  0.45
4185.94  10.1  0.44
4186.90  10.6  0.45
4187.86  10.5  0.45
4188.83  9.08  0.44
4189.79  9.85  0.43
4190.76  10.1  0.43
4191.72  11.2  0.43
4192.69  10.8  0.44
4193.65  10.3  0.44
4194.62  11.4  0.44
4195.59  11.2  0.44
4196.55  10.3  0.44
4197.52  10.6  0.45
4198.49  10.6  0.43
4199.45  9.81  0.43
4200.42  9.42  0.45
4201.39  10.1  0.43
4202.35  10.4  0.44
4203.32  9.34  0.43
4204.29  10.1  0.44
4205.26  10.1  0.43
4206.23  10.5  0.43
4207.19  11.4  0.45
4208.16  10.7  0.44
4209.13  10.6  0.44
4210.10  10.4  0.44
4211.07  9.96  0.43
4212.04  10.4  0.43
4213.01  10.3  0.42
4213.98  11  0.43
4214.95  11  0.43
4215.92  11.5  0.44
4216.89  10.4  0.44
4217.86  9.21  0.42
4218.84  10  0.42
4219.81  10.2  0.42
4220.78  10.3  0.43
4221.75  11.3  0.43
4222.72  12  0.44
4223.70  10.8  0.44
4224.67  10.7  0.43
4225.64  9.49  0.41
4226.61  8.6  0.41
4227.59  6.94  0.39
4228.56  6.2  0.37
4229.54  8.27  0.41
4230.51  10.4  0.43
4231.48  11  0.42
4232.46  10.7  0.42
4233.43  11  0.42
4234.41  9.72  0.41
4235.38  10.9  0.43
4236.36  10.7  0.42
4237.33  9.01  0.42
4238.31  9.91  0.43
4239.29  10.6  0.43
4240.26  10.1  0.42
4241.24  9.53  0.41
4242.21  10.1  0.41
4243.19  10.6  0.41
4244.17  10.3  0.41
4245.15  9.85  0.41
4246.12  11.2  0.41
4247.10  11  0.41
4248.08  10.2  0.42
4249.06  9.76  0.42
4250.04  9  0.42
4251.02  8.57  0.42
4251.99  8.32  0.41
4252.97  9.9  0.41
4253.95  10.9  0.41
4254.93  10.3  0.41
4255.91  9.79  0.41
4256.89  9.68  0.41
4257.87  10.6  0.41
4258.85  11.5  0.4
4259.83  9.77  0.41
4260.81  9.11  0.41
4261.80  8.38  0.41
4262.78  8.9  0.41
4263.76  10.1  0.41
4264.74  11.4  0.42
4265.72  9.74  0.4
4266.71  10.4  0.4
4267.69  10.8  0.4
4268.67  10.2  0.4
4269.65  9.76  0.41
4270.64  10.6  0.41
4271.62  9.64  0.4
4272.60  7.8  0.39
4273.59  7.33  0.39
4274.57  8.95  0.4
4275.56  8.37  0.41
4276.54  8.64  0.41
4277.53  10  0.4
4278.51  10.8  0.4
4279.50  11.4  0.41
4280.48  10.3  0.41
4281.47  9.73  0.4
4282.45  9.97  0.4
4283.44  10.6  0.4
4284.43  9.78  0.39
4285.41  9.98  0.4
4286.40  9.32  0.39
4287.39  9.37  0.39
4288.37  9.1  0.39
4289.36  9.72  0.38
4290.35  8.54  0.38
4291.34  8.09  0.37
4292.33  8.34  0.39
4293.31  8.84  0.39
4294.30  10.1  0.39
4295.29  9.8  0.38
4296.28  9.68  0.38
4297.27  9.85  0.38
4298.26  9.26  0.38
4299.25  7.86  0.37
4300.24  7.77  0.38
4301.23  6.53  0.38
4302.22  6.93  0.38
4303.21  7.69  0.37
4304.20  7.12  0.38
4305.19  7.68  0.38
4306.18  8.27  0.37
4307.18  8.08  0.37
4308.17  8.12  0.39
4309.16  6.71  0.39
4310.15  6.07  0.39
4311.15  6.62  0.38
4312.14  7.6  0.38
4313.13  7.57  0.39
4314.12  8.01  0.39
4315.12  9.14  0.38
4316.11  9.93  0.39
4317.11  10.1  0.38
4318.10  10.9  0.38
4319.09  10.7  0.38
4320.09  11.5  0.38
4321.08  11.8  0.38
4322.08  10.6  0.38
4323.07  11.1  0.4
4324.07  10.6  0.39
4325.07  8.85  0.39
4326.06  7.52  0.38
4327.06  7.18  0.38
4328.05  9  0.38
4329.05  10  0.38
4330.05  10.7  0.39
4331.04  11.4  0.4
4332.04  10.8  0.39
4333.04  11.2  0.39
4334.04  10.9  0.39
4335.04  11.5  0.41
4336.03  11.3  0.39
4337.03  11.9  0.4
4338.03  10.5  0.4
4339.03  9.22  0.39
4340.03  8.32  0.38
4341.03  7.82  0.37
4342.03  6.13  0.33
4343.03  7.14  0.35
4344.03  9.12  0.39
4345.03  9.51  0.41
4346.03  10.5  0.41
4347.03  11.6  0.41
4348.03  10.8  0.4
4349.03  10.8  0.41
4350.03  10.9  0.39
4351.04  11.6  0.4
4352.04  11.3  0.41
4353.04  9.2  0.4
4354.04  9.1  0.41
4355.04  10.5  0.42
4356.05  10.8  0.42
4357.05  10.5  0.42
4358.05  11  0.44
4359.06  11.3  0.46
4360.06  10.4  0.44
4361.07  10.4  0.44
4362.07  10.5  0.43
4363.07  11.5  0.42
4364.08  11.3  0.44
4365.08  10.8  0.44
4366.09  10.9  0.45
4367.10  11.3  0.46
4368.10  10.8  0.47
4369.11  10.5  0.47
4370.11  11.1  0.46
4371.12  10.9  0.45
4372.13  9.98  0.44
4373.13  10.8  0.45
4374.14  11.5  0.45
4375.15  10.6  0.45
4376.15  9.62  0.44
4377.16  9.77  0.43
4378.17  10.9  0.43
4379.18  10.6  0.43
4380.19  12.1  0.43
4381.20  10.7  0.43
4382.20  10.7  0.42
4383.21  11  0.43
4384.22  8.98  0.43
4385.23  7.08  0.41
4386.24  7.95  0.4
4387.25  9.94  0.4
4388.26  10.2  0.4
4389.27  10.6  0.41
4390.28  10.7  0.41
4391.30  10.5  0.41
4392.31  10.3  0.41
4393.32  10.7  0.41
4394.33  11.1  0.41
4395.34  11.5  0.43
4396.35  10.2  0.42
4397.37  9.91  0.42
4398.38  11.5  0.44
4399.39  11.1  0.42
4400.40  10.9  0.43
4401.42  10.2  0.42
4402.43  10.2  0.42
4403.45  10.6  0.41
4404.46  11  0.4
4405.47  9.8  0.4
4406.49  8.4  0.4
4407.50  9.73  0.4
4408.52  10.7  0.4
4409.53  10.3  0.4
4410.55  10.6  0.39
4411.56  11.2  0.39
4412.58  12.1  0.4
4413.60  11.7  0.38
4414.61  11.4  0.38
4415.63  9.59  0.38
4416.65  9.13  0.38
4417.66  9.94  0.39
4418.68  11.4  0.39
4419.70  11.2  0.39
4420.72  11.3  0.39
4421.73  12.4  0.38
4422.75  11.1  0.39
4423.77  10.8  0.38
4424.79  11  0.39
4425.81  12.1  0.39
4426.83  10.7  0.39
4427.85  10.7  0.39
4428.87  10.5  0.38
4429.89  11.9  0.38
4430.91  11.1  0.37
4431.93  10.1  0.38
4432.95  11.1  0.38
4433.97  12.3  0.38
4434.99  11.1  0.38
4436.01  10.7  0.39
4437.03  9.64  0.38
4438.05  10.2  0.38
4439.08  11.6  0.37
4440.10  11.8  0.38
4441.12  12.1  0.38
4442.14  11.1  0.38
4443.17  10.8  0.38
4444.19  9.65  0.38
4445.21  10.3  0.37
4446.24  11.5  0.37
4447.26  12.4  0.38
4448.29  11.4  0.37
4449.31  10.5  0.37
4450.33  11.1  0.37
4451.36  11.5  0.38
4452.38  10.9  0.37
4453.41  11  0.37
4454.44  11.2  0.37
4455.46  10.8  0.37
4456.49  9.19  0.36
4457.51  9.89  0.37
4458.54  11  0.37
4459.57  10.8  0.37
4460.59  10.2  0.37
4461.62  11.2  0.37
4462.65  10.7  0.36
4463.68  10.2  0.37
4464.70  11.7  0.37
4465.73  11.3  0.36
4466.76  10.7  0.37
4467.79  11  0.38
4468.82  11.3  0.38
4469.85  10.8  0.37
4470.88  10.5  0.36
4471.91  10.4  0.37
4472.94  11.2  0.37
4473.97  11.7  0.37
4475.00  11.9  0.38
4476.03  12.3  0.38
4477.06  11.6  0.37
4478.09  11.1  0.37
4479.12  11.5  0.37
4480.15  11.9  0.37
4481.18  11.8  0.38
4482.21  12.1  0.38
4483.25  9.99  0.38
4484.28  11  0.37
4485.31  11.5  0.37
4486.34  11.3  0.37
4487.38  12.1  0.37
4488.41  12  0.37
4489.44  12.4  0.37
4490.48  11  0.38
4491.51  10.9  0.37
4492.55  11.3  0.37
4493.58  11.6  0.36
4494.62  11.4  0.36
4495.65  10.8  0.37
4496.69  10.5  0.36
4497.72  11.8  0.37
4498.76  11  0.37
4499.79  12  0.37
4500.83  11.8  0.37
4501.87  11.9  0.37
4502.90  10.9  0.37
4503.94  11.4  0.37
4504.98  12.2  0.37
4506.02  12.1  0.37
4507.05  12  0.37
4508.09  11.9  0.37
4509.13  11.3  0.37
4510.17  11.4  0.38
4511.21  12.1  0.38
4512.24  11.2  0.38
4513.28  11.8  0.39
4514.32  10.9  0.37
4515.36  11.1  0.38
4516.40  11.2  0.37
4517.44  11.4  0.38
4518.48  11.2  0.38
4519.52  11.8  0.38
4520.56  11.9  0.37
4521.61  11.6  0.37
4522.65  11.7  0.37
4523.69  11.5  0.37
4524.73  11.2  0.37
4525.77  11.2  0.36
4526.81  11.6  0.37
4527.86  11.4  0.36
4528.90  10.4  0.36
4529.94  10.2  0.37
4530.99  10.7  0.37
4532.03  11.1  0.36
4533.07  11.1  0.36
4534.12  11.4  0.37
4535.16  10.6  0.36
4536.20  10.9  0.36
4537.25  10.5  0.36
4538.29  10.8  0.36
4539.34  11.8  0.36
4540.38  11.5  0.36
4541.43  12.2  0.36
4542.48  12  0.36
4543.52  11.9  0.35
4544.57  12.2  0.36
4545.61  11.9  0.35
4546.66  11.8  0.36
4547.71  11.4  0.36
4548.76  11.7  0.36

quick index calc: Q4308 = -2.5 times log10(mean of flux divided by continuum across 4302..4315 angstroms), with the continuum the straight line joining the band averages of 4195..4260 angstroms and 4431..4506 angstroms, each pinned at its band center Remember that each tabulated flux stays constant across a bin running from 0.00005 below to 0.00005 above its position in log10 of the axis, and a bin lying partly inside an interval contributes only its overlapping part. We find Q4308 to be 0.37 mag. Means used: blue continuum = 10.1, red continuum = 11.2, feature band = 7.48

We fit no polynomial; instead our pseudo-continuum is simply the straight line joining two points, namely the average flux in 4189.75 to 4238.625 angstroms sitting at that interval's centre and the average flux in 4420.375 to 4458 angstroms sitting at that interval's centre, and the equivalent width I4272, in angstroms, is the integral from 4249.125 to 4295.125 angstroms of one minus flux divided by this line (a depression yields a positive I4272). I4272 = 3.5 angstroms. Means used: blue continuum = 10.2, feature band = 9.62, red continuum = 11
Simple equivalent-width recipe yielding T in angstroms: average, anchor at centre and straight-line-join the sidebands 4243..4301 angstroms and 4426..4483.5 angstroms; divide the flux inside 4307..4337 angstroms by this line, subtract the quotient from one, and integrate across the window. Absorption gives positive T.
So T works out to 1.4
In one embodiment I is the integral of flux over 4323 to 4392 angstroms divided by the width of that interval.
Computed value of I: 10.2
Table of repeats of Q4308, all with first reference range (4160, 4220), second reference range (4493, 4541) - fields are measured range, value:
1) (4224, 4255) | 0.087 mag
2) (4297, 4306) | 0.348 mag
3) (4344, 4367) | 0.026 mag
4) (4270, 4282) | 0.134 mag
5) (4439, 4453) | -0.002 mag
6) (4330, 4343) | 0.091 mag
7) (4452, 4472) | 0.046 mag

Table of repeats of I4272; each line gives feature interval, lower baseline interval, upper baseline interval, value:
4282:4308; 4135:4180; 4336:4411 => 4.1 angstroms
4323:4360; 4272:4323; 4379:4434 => -1.5 angstroms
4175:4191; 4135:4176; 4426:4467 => 0.3 angstroms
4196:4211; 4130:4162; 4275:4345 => -0.3 angstroms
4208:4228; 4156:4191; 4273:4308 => -0.7 angstroms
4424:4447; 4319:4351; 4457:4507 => -0.2 angstroms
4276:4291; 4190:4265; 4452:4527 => 0.8 angstroms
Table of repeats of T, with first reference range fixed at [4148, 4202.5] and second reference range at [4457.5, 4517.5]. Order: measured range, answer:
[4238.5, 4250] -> 0.5 angstroms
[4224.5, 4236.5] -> 1.3 angstroms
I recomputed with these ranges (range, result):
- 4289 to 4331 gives 8.85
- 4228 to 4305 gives 9.55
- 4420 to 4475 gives 11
